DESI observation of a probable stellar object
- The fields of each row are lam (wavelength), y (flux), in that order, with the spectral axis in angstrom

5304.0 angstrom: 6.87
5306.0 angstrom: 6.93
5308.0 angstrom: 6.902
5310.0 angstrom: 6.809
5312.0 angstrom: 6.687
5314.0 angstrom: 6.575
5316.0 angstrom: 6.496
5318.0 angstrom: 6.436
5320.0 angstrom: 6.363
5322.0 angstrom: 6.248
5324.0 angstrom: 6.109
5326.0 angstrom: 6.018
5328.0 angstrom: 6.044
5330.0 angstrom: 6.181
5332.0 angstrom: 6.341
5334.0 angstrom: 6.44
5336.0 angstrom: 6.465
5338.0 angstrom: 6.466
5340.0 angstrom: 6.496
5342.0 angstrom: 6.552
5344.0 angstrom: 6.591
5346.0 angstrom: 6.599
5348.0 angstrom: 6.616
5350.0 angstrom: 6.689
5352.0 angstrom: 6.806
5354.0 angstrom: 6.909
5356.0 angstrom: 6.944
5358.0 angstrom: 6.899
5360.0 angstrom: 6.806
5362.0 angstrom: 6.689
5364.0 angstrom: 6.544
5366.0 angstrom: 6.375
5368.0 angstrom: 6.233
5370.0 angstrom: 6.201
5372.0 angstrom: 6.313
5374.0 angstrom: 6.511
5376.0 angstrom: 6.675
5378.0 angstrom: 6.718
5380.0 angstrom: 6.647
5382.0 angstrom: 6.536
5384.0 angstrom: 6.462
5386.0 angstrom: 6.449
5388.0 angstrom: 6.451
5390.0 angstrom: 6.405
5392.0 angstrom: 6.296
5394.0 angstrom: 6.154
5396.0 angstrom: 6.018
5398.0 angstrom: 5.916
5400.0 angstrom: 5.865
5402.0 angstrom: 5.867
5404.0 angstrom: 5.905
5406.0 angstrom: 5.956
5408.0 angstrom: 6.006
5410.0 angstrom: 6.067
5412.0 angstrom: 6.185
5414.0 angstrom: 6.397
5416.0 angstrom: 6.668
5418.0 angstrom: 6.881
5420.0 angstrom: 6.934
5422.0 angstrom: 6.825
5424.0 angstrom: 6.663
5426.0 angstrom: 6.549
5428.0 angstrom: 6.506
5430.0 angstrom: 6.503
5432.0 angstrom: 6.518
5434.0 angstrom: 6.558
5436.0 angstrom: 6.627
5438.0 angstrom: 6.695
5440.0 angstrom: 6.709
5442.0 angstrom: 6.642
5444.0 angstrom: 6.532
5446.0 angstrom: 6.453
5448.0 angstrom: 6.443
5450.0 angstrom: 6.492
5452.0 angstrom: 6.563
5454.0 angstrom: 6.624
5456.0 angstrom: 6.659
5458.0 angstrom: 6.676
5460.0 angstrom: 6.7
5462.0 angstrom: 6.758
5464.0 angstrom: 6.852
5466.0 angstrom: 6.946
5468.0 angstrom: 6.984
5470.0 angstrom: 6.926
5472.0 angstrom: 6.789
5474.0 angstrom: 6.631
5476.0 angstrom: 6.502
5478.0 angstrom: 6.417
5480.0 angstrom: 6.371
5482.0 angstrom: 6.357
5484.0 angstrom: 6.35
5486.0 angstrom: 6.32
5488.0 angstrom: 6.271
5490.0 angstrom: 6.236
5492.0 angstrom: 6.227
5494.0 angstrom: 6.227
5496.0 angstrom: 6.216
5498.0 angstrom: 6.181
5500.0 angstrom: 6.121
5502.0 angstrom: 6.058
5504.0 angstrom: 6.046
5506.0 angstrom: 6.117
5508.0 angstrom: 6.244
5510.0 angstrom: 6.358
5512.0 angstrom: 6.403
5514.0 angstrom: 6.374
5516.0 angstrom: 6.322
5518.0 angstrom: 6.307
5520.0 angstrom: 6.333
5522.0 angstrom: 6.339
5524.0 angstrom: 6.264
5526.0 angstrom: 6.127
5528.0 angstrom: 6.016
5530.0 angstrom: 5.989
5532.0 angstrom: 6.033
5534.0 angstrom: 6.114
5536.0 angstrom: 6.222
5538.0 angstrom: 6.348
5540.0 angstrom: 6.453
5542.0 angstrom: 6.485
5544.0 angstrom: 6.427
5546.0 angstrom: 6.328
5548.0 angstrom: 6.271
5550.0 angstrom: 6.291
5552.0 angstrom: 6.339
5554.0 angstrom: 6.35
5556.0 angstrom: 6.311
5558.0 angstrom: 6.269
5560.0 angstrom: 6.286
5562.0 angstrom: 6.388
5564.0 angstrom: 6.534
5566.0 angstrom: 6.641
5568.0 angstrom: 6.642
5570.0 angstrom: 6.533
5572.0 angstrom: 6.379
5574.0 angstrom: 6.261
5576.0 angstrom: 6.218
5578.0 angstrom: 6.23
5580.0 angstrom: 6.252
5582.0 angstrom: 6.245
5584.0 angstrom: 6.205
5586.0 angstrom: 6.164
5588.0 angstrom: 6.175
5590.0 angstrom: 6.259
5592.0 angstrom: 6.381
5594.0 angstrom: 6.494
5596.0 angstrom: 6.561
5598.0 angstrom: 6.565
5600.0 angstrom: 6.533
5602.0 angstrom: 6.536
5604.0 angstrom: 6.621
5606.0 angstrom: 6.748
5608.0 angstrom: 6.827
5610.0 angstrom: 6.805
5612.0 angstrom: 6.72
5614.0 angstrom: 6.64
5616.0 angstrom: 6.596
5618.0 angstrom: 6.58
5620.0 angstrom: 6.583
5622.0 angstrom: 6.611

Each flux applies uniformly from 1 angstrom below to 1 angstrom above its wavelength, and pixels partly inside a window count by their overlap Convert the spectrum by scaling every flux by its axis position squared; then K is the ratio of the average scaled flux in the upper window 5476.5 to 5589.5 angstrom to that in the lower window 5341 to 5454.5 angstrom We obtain 1.0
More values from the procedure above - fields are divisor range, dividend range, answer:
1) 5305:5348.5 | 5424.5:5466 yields 1.07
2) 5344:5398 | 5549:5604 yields 1.05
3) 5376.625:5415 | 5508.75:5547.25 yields 1.06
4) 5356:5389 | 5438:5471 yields 1.05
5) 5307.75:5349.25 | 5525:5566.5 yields 1.06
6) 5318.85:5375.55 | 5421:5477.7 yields 1.07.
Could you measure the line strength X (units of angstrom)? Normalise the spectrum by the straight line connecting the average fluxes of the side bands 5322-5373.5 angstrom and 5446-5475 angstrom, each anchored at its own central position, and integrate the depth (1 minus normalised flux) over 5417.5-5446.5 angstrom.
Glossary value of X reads 0.06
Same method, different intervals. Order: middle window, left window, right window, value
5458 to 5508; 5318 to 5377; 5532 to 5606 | -0.2 angstrom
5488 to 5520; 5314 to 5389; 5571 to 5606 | 0.9 angstrom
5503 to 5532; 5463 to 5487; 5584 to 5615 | 1.6 angstrom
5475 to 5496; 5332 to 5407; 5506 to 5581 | 0.1 angstrom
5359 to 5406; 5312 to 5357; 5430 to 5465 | 1.4 angstrom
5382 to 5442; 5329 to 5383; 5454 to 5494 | 1.6 angstrom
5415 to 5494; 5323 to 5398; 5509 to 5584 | -2.5 angstrom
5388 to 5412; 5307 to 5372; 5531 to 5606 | 1.5 angstrom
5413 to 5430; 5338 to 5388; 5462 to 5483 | -0.1 angstrom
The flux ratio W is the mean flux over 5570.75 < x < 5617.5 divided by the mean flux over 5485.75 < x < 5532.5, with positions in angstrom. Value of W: 1.04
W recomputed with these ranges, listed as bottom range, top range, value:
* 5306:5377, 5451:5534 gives 0.98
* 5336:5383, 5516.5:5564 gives 0.95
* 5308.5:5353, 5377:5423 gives 0.98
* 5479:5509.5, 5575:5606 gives 1.02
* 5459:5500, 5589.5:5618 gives 1.01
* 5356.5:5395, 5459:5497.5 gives 1.00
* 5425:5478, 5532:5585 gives 0.95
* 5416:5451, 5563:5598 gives 0.96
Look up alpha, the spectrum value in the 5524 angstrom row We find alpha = 6.264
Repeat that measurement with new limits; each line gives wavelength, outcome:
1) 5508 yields 6.244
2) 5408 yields 6.006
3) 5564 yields 6.534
